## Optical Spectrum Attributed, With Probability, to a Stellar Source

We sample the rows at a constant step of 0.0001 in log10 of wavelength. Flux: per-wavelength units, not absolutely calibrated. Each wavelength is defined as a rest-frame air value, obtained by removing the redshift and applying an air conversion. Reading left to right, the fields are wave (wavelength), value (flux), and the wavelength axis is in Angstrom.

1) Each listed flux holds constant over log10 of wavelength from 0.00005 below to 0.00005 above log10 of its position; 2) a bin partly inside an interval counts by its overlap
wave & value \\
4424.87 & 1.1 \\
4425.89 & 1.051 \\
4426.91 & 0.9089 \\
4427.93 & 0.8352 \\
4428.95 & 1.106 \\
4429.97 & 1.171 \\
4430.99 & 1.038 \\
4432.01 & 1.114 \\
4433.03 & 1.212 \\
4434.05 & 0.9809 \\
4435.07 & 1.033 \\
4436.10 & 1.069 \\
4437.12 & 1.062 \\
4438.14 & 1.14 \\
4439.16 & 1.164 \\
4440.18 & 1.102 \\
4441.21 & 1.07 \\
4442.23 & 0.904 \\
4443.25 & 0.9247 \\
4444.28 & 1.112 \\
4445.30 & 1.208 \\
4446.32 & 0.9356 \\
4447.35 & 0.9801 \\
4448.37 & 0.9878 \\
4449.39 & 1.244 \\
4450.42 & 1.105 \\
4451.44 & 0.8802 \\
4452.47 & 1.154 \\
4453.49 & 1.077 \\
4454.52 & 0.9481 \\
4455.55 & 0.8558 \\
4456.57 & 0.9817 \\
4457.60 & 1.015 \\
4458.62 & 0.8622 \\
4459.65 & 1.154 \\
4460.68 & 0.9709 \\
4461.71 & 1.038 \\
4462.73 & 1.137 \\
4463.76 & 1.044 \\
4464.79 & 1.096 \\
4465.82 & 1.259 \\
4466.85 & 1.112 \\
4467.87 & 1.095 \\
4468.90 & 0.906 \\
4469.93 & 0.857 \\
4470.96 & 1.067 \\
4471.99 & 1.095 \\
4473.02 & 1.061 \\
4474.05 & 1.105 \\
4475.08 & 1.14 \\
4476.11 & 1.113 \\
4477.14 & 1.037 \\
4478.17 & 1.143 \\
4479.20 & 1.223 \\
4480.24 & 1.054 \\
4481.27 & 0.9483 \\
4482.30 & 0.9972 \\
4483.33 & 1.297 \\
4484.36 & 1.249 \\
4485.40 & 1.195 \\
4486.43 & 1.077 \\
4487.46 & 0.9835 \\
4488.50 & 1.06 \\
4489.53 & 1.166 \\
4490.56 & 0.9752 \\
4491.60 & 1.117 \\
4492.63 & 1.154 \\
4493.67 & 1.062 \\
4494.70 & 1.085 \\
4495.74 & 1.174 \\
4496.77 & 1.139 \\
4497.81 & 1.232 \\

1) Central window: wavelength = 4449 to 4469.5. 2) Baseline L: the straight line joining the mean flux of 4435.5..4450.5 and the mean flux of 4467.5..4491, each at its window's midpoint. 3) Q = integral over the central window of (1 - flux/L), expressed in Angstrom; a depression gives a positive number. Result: 0.53 Angstrom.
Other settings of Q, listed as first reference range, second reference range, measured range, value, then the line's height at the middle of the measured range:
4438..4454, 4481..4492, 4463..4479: 0.08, 1.08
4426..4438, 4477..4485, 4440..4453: 0.32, 1.07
